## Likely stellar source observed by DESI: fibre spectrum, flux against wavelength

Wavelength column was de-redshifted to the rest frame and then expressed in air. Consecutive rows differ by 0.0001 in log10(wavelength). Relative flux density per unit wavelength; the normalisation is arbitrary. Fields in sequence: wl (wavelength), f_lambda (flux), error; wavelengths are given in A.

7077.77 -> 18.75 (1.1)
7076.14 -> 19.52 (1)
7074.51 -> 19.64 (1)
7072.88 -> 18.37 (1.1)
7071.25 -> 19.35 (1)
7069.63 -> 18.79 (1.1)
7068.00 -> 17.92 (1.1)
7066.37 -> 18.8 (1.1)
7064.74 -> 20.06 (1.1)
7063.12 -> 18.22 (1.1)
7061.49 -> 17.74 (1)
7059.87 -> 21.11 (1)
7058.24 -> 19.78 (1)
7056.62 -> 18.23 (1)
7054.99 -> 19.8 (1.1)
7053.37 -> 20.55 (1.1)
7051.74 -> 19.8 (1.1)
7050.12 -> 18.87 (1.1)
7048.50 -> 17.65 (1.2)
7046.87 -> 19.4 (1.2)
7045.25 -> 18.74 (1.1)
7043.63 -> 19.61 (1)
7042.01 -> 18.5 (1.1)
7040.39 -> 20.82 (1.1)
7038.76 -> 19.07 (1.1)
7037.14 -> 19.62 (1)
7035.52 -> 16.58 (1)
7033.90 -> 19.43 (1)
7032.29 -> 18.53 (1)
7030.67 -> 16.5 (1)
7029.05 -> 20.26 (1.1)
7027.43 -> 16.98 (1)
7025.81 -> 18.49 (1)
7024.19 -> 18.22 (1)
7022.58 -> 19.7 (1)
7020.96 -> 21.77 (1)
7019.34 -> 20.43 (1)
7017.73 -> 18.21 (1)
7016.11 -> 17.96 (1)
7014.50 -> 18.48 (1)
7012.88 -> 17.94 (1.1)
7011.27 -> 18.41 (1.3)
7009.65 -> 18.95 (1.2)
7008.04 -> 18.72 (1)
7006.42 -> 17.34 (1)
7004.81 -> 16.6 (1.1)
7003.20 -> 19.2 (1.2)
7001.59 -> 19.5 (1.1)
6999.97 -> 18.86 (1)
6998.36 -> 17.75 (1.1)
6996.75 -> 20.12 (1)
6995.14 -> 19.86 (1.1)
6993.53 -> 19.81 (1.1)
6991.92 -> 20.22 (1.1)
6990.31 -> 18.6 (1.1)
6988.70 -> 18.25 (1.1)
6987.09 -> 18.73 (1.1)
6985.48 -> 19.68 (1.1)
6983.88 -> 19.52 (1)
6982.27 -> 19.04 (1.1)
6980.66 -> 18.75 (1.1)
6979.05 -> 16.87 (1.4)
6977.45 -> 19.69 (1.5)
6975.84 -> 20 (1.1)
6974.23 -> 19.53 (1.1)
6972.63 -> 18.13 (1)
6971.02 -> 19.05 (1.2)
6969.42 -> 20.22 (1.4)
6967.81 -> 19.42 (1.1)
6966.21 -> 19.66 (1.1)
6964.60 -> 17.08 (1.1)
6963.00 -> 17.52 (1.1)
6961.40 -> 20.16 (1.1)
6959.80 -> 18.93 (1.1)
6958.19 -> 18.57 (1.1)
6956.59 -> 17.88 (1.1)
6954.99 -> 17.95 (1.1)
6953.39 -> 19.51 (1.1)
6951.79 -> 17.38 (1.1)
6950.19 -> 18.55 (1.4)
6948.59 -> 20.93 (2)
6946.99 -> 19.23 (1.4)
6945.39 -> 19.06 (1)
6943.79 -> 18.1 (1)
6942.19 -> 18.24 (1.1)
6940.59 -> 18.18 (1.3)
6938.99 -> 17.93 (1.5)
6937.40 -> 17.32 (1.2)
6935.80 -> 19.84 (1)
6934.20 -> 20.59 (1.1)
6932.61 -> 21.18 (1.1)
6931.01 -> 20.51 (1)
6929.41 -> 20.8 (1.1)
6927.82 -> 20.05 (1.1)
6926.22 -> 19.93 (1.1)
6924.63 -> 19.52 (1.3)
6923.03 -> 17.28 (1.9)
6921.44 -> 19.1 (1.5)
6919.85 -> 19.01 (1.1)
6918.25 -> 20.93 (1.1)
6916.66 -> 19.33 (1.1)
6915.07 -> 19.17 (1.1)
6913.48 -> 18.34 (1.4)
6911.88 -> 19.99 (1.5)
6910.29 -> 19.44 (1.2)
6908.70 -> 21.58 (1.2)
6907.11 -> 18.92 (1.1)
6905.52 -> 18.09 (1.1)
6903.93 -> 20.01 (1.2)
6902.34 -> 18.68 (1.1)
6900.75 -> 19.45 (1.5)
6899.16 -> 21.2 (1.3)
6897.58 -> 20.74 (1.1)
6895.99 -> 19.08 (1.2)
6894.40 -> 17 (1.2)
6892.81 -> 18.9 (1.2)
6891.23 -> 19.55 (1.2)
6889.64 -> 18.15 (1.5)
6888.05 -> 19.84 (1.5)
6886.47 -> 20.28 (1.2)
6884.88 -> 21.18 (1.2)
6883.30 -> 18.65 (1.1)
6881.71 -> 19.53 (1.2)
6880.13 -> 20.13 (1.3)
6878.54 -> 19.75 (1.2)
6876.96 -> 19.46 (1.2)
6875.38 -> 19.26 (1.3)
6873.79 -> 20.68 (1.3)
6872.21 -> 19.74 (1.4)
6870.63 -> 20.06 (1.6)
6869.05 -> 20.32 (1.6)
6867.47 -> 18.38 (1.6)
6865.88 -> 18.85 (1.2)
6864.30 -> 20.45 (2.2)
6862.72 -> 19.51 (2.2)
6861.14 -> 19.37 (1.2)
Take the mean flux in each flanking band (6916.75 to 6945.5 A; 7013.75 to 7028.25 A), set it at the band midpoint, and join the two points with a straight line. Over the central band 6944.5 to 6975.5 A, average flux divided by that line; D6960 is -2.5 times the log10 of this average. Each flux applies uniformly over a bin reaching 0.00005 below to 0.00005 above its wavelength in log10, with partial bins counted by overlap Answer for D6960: 0.017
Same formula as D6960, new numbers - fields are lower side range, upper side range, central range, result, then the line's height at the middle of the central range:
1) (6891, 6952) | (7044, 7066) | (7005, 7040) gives 0.04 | 19.3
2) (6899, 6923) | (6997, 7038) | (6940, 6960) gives 0.03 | 19.1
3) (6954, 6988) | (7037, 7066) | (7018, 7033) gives 0.01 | 19.2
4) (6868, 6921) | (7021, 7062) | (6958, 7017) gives 0.02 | 19.2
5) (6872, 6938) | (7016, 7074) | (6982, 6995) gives 0.00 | 19.2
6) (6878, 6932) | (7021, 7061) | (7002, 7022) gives 0.03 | 19.2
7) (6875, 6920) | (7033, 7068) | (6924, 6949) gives 0.00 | 19.4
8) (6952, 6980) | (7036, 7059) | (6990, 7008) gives 0.01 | 19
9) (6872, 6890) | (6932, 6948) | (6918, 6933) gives -0.03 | 19.2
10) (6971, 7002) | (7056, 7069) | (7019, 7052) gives 0.00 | 19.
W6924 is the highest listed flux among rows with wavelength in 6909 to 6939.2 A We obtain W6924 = 21.18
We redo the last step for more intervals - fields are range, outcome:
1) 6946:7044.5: 21.77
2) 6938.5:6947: 19.23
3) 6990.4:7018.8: 20.22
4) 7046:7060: 21.11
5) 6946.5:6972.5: 20.93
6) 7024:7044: 20.82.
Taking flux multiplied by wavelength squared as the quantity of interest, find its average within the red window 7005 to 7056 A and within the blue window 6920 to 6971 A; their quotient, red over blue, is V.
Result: 1.01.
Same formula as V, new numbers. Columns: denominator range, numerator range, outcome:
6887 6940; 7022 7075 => 1.01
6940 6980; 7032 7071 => 1.04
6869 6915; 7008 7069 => 1.01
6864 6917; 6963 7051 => 1.00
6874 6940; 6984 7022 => 1.00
